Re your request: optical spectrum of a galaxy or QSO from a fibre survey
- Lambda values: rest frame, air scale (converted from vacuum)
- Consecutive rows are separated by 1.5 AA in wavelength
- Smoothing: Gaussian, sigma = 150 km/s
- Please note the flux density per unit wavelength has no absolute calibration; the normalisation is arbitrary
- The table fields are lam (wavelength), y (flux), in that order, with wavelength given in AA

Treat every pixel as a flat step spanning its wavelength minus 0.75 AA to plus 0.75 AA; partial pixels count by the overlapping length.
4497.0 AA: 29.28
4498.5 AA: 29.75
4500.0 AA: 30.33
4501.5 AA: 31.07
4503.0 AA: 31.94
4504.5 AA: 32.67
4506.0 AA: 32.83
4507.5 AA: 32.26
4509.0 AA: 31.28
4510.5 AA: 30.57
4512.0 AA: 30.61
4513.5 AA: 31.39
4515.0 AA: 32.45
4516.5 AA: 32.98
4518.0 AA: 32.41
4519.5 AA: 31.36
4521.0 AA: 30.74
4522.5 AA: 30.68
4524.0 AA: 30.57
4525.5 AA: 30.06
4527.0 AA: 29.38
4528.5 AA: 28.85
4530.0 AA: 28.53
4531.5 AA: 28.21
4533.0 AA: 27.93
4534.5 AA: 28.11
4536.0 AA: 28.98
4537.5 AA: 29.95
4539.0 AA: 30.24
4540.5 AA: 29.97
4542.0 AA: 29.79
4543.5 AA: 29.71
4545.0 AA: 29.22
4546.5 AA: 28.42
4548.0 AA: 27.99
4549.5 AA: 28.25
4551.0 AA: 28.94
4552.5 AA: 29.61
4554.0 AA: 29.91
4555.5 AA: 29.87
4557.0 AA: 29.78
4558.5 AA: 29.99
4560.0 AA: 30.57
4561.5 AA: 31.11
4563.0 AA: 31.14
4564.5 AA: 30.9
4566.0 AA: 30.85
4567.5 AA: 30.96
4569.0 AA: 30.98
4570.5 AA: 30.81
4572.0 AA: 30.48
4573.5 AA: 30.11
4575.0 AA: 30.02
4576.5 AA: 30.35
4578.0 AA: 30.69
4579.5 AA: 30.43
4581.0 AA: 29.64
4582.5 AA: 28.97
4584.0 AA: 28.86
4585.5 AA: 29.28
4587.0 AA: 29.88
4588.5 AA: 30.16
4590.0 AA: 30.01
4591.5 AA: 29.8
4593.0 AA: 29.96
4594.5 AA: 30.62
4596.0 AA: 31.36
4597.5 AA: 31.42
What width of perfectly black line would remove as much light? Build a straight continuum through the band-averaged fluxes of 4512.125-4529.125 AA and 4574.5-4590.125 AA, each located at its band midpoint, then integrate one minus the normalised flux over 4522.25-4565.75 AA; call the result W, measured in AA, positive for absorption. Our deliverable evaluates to 1.43 AA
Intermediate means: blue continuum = 31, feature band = 29.5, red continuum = 29.8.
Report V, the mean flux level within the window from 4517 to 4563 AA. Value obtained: 29.7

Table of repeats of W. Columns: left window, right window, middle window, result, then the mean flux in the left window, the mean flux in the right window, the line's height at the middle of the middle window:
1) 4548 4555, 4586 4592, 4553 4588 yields -0.86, 29.1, 29.9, 29.5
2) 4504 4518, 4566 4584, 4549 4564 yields 0.38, 31.9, 30.3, 30.7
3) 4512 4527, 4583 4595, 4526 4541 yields 0.94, 31.3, 29.8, 31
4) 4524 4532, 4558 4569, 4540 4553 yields 0.41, 29.2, 30.8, 30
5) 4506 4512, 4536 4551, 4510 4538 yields 0.29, 31.5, 29.2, 30.5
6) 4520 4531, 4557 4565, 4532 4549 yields 0.61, 29.8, 30.6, 30.2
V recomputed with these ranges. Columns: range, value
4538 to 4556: 29.3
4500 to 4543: 30.6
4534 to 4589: 29.9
